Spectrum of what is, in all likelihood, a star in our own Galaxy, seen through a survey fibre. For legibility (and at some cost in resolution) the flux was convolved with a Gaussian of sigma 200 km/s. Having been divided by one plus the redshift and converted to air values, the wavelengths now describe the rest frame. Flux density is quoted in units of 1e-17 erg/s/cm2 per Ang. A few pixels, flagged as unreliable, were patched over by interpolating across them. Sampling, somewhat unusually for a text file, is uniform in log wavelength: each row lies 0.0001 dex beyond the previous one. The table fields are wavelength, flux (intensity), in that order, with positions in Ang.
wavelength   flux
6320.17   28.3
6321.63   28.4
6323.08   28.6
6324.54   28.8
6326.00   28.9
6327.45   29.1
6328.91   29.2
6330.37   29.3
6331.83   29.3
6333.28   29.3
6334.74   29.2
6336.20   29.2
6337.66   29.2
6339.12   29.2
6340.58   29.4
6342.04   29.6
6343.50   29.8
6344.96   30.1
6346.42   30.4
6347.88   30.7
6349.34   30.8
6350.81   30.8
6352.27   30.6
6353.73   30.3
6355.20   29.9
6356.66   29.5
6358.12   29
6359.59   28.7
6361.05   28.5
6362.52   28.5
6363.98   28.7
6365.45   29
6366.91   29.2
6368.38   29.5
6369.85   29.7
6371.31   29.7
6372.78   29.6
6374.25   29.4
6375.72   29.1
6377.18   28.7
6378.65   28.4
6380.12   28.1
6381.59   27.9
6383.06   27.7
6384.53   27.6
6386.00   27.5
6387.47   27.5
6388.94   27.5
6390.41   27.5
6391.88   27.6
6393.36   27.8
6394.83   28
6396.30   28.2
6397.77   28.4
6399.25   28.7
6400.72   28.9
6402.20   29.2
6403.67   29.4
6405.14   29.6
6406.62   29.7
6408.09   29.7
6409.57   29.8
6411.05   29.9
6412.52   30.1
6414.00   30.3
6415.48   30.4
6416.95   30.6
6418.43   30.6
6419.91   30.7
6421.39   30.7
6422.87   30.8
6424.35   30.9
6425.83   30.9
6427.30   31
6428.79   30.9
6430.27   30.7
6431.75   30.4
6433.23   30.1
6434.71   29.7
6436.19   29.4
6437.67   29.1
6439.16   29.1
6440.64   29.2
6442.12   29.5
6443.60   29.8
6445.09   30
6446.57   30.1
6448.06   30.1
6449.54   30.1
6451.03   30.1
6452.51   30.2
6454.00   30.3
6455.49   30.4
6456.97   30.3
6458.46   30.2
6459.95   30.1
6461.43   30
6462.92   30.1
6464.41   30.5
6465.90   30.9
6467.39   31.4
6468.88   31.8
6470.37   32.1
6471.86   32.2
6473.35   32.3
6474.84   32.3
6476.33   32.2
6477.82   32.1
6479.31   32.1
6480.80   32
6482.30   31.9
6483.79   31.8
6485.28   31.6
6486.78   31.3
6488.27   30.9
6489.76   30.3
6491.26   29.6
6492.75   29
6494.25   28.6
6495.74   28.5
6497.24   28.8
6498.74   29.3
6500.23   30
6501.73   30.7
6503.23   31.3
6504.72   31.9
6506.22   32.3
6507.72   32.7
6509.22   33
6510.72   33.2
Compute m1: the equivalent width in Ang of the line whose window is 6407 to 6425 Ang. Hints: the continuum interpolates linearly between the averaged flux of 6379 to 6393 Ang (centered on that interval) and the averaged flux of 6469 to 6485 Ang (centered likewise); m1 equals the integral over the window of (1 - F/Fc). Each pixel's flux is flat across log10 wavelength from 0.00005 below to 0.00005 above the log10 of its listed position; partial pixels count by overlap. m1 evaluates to -0.8 Ang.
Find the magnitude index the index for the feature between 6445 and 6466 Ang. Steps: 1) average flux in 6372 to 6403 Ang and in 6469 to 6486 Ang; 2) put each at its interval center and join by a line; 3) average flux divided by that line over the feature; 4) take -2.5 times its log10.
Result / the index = 0.03 mag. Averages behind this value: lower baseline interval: 28.3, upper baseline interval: 32.1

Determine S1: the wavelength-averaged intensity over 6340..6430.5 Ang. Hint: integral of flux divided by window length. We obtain 29.4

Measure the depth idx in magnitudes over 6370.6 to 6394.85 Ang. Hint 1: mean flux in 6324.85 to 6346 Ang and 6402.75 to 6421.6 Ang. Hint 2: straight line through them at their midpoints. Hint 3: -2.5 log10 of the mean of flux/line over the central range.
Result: 0.06 mag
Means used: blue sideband 29.4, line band 28.2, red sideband 30.1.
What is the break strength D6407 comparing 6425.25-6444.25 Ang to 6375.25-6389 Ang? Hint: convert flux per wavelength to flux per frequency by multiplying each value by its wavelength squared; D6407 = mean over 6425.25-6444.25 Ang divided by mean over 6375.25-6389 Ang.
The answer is 1.09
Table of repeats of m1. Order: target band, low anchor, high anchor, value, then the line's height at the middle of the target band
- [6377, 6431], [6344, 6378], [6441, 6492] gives 1.56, 30.1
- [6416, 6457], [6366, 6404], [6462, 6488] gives 0.12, 30.3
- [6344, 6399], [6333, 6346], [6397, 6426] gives 1.40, 29.7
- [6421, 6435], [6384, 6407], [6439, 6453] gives -0.64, 29.3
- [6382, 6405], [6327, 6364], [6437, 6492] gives 1.46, 30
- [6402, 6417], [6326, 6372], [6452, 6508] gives 0.14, 30.2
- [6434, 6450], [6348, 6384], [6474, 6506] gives 0.30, 30.2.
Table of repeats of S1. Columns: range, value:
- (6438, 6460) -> 29.9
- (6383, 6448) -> 29.5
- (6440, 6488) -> 30.9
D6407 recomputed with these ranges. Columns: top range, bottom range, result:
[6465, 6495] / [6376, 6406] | 1.14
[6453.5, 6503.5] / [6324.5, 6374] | 1.09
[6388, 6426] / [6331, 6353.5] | 1.01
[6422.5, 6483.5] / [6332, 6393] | 1.09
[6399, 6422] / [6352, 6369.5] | 1.04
